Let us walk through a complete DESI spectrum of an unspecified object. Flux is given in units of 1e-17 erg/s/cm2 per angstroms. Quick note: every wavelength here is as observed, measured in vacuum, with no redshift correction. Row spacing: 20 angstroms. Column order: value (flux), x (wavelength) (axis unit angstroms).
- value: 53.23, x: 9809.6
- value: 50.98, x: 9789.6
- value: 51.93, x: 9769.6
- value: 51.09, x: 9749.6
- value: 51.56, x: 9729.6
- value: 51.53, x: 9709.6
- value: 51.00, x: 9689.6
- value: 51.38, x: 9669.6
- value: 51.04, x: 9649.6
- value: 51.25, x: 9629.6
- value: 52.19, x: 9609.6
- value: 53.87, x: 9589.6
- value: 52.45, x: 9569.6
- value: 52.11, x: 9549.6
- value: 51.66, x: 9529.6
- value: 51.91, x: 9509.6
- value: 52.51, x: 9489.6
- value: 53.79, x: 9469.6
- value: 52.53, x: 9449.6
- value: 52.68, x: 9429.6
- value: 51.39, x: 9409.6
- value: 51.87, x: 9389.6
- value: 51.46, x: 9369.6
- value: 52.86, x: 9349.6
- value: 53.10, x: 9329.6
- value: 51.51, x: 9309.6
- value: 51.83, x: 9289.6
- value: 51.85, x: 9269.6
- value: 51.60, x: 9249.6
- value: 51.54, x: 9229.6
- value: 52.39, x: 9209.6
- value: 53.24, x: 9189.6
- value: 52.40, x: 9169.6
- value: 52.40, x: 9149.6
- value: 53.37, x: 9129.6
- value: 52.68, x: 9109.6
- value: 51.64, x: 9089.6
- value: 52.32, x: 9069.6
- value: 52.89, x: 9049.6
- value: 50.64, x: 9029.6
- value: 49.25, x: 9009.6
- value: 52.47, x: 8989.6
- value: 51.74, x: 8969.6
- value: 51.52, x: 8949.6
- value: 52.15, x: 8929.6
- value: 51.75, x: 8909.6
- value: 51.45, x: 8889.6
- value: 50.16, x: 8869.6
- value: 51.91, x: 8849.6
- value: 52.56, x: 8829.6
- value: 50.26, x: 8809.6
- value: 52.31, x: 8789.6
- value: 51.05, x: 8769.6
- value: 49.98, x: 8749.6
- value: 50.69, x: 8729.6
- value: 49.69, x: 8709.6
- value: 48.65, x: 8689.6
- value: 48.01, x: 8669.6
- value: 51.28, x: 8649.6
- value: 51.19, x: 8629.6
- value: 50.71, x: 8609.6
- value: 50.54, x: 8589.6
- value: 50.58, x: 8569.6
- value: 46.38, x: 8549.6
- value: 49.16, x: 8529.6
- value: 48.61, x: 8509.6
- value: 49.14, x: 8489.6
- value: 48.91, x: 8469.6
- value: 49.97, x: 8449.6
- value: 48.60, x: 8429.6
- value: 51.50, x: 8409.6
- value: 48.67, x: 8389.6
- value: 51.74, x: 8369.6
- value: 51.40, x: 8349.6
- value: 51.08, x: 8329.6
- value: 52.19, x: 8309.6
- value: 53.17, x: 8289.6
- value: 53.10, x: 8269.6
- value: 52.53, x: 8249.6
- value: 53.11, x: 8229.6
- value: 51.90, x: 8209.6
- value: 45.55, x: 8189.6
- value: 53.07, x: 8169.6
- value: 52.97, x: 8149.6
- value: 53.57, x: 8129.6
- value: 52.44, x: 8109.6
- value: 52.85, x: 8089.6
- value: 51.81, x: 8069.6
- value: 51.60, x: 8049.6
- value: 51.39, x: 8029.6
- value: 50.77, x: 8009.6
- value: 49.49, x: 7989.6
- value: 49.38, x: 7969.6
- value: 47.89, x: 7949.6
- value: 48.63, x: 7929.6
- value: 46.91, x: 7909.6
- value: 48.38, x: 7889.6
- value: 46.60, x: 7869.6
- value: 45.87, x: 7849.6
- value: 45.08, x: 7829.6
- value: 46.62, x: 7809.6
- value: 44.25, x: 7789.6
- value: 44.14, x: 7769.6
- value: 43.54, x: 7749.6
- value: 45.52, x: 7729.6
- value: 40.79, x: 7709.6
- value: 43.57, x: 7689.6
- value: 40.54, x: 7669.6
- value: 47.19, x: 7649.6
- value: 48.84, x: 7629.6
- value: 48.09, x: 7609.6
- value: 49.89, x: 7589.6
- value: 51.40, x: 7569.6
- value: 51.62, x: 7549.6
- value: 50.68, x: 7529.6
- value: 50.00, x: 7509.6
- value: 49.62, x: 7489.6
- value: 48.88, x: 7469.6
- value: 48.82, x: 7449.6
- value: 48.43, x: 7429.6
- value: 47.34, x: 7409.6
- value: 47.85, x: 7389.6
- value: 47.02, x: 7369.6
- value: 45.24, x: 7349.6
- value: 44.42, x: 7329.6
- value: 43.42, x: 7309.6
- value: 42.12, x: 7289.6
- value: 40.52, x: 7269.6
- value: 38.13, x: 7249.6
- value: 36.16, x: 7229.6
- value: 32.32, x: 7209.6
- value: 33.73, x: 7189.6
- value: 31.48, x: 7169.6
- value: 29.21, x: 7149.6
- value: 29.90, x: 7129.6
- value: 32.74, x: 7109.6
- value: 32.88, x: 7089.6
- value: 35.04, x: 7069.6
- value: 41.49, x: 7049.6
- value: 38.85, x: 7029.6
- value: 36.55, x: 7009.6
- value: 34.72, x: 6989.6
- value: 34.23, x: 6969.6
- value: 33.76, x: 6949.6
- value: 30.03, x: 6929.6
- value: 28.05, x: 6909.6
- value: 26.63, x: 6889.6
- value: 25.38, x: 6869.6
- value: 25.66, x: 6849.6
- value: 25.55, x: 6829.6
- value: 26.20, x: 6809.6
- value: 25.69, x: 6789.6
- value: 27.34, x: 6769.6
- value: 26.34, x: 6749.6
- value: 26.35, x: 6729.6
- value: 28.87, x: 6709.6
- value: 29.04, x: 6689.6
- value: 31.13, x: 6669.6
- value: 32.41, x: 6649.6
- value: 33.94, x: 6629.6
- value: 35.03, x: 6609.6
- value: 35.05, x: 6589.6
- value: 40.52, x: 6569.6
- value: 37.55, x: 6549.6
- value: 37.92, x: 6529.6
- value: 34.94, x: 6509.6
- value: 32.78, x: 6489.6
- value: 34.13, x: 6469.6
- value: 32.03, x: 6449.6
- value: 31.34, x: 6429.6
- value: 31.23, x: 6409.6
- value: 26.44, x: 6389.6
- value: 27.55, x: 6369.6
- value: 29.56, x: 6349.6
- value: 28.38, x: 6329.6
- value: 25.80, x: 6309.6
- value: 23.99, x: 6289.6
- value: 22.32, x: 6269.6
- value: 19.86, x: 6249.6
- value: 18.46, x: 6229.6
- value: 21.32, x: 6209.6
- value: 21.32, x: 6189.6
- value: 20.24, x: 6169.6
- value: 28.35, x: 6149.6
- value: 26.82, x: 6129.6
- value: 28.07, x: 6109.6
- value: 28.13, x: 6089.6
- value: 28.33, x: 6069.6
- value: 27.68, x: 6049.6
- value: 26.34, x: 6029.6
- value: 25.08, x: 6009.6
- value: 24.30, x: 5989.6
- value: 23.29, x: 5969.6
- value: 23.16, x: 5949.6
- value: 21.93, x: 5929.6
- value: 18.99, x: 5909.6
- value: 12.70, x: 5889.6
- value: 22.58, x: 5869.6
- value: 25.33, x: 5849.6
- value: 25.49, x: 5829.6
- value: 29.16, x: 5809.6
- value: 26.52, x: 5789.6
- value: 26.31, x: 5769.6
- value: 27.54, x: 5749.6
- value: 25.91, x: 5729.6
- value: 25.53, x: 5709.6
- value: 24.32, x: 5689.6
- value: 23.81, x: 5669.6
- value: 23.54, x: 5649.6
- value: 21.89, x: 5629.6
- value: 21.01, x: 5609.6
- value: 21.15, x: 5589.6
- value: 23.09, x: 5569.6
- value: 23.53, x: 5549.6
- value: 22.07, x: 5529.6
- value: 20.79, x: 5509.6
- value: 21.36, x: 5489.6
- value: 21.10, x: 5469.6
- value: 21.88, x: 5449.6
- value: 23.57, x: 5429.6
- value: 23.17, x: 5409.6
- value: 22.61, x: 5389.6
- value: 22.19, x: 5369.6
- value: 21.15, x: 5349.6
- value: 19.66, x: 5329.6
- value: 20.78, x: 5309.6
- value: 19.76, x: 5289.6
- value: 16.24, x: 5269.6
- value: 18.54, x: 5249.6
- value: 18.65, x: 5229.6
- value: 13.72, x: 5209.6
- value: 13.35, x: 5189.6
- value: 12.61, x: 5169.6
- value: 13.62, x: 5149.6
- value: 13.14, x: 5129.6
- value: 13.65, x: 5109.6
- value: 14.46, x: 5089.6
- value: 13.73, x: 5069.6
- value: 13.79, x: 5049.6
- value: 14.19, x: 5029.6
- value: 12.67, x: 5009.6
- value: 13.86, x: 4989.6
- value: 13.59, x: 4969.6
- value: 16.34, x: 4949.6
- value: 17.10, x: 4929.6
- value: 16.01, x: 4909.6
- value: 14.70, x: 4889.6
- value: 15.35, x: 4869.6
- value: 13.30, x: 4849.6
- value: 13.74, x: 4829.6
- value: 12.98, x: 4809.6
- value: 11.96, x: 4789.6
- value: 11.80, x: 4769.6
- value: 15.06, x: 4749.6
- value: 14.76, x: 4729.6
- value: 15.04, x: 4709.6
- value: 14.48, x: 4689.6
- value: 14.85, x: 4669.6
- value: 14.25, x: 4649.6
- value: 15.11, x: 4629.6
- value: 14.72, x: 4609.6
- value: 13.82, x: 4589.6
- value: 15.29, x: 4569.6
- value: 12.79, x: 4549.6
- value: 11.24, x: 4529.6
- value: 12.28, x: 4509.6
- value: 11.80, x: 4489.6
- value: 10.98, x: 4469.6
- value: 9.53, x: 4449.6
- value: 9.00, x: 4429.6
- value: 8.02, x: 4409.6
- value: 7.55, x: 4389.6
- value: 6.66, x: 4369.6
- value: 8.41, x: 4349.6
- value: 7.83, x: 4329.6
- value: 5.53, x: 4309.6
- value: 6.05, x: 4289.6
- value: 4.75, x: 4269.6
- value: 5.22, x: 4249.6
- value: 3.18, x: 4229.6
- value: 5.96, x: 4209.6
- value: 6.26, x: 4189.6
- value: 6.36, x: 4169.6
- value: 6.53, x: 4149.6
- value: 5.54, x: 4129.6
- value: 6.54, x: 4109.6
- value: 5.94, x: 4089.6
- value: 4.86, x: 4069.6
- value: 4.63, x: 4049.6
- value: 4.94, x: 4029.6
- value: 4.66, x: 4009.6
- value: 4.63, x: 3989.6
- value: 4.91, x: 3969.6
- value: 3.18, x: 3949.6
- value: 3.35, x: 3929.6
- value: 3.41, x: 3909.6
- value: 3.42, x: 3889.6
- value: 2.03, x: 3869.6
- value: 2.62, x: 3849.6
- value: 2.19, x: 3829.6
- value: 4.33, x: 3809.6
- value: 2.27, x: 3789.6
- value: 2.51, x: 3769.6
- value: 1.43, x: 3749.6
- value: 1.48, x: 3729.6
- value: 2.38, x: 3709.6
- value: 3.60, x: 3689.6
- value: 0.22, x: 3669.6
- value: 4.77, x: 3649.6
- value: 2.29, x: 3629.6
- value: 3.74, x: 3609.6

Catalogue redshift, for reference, 0.000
